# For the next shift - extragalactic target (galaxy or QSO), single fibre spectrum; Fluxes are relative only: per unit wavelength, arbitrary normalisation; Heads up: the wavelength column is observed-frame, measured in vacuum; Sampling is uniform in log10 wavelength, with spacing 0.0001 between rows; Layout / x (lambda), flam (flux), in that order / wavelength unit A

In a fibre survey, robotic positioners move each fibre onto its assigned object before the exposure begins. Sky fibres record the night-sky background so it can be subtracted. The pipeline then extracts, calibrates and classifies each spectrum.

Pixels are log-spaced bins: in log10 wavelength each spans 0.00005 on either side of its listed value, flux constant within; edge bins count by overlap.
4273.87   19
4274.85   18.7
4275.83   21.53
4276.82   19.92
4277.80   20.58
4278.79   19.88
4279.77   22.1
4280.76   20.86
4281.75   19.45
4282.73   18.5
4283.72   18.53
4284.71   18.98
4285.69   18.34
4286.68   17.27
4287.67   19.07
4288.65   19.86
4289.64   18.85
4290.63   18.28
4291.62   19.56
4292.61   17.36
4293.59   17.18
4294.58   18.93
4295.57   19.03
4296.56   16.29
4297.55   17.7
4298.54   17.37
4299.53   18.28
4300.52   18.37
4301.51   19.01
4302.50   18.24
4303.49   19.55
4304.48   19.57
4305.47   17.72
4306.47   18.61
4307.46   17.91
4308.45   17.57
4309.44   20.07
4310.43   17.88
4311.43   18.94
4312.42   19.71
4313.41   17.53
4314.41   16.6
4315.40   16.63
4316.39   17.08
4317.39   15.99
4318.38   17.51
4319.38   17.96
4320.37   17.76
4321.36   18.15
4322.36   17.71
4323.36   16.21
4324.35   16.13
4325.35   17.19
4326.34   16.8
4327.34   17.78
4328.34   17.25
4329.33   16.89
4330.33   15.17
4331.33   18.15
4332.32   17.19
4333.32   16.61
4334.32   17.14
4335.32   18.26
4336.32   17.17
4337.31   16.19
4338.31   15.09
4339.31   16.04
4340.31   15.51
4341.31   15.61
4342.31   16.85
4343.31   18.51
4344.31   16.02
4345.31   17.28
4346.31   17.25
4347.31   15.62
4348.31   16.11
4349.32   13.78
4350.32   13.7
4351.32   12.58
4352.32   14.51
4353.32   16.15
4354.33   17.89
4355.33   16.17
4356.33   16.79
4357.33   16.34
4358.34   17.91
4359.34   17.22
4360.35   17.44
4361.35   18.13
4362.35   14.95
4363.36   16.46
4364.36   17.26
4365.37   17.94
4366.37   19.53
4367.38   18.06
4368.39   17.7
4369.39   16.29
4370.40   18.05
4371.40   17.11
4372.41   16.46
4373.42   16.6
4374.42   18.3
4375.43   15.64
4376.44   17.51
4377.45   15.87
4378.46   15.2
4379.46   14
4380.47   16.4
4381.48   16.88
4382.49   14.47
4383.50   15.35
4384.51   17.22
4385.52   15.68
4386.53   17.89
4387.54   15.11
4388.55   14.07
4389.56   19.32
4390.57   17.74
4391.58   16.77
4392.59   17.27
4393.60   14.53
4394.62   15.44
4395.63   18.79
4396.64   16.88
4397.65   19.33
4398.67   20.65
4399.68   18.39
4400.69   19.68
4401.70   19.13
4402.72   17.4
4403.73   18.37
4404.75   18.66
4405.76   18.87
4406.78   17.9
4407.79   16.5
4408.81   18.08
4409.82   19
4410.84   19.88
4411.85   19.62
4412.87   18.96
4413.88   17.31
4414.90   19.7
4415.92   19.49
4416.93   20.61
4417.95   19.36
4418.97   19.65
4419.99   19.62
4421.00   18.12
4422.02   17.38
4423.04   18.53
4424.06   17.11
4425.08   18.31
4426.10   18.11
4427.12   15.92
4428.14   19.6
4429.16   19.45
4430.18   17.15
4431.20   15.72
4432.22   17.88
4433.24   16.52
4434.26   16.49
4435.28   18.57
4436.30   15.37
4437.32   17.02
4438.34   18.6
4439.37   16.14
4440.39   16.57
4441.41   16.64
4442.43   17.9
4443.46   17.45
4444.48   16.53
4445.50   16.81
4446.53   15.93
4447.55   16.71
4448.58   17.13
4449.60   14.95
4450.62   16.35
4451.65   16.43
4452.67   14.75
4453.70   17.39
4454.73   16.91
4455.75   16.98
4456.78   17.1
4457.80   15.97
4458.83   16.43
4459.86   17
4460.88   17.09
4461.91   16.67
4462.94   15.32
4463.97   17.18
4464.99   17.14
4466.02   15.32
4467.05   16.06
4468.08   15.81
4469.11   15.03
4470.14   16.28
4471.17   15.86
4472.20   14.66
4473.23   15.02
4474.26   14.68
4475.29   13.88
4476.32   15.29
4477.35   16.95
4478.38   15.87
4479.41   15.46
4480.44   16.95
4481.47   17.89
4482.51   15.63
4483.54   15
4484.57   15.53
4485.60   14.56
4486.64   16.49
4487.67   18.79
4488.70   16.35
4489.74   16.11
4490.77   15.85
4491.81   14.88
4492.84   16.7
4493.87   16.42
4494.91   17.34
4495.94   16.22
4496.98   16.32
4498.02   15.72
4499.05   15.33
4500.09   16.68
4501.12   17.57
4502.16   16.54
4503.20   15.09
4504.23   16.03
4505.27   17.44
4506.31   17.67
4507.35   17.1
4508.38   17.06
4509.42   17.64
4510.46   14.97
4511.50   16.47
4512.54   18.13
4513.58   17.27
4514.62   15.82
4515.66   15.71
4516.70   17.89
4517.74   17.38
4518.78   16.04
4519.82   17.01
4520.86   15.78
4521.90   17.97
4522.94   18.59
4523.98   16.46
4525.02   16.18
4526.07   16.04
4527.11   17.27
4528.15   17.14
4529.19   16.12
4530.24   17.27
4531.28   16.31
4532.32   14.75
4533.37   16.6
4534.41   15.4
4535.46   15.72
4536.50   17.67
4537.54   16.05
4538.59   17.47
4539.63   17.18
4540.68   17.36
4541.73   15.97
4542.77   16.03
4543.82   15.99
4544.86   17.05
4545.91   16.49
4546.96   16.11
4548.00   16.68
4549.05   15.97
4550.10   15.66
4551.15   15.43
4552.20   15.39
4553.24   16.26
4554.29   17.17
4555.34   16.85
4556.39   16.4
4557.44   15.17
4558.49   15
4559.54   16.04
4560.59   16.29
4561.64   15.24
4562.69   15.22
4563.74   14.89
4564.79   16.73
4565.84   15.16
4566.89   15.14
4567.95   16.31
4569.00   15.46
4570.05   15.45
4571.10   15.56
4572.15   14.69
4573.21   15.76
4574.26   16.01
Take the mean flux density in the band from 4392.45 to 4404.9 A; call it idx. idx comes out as 18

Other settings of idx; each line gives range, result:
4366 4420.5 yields 17.6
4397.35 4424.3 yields 18.8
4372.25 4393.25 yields 16.4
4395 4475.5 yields 17.4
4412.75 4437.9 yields 18.1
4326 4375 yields 16.7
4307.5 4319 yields 17.8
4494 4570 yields 16.4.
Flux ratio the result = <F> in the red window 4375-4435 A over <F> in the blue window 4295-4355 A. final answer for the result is 1.03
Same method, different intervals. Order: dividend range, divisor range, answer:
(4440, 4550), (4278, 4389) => 0.95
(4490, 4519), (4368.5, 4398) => 1.00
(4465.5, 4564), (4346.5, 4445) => 0.94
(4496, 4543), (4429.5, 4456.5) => 0.99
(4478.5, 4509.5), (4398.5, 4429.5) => 0.88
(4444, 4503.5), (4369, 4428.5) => 0.92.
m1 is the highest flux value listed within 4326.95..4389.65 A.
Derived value 19.53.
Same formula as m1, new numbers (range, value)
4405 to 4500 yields 20.61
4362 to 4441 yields 20.65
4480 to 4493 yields 18.79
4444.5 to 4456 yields 17.39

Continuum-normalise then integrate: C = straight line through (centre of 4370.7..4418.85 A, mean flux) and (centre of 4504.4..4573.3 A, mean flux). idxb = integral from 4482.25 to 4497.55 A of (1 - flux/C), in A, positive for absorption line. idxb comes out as 0.5 A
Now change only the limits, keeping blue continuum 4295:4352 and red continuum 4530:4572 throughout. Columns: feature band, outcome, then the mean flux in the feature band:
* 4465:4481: 0.8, 15.6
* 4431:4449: -0.3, 16.9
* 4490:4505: 0.1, 16.2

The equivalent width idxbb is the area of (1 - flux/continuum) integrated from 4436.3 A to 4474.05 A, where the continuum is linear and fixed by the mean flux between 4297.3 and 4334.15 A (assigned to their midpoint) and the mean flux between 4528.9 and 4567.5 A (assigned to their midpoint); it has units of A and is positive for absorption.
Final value 0.8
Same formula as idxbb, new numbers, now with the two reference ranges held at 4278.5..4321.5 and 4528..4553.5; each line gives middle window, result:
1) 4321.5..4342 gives 1.58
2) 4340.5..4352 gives 1.45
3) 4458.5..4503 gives 1.99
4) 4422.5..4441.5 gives -0.12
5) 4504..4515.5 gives -0.19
